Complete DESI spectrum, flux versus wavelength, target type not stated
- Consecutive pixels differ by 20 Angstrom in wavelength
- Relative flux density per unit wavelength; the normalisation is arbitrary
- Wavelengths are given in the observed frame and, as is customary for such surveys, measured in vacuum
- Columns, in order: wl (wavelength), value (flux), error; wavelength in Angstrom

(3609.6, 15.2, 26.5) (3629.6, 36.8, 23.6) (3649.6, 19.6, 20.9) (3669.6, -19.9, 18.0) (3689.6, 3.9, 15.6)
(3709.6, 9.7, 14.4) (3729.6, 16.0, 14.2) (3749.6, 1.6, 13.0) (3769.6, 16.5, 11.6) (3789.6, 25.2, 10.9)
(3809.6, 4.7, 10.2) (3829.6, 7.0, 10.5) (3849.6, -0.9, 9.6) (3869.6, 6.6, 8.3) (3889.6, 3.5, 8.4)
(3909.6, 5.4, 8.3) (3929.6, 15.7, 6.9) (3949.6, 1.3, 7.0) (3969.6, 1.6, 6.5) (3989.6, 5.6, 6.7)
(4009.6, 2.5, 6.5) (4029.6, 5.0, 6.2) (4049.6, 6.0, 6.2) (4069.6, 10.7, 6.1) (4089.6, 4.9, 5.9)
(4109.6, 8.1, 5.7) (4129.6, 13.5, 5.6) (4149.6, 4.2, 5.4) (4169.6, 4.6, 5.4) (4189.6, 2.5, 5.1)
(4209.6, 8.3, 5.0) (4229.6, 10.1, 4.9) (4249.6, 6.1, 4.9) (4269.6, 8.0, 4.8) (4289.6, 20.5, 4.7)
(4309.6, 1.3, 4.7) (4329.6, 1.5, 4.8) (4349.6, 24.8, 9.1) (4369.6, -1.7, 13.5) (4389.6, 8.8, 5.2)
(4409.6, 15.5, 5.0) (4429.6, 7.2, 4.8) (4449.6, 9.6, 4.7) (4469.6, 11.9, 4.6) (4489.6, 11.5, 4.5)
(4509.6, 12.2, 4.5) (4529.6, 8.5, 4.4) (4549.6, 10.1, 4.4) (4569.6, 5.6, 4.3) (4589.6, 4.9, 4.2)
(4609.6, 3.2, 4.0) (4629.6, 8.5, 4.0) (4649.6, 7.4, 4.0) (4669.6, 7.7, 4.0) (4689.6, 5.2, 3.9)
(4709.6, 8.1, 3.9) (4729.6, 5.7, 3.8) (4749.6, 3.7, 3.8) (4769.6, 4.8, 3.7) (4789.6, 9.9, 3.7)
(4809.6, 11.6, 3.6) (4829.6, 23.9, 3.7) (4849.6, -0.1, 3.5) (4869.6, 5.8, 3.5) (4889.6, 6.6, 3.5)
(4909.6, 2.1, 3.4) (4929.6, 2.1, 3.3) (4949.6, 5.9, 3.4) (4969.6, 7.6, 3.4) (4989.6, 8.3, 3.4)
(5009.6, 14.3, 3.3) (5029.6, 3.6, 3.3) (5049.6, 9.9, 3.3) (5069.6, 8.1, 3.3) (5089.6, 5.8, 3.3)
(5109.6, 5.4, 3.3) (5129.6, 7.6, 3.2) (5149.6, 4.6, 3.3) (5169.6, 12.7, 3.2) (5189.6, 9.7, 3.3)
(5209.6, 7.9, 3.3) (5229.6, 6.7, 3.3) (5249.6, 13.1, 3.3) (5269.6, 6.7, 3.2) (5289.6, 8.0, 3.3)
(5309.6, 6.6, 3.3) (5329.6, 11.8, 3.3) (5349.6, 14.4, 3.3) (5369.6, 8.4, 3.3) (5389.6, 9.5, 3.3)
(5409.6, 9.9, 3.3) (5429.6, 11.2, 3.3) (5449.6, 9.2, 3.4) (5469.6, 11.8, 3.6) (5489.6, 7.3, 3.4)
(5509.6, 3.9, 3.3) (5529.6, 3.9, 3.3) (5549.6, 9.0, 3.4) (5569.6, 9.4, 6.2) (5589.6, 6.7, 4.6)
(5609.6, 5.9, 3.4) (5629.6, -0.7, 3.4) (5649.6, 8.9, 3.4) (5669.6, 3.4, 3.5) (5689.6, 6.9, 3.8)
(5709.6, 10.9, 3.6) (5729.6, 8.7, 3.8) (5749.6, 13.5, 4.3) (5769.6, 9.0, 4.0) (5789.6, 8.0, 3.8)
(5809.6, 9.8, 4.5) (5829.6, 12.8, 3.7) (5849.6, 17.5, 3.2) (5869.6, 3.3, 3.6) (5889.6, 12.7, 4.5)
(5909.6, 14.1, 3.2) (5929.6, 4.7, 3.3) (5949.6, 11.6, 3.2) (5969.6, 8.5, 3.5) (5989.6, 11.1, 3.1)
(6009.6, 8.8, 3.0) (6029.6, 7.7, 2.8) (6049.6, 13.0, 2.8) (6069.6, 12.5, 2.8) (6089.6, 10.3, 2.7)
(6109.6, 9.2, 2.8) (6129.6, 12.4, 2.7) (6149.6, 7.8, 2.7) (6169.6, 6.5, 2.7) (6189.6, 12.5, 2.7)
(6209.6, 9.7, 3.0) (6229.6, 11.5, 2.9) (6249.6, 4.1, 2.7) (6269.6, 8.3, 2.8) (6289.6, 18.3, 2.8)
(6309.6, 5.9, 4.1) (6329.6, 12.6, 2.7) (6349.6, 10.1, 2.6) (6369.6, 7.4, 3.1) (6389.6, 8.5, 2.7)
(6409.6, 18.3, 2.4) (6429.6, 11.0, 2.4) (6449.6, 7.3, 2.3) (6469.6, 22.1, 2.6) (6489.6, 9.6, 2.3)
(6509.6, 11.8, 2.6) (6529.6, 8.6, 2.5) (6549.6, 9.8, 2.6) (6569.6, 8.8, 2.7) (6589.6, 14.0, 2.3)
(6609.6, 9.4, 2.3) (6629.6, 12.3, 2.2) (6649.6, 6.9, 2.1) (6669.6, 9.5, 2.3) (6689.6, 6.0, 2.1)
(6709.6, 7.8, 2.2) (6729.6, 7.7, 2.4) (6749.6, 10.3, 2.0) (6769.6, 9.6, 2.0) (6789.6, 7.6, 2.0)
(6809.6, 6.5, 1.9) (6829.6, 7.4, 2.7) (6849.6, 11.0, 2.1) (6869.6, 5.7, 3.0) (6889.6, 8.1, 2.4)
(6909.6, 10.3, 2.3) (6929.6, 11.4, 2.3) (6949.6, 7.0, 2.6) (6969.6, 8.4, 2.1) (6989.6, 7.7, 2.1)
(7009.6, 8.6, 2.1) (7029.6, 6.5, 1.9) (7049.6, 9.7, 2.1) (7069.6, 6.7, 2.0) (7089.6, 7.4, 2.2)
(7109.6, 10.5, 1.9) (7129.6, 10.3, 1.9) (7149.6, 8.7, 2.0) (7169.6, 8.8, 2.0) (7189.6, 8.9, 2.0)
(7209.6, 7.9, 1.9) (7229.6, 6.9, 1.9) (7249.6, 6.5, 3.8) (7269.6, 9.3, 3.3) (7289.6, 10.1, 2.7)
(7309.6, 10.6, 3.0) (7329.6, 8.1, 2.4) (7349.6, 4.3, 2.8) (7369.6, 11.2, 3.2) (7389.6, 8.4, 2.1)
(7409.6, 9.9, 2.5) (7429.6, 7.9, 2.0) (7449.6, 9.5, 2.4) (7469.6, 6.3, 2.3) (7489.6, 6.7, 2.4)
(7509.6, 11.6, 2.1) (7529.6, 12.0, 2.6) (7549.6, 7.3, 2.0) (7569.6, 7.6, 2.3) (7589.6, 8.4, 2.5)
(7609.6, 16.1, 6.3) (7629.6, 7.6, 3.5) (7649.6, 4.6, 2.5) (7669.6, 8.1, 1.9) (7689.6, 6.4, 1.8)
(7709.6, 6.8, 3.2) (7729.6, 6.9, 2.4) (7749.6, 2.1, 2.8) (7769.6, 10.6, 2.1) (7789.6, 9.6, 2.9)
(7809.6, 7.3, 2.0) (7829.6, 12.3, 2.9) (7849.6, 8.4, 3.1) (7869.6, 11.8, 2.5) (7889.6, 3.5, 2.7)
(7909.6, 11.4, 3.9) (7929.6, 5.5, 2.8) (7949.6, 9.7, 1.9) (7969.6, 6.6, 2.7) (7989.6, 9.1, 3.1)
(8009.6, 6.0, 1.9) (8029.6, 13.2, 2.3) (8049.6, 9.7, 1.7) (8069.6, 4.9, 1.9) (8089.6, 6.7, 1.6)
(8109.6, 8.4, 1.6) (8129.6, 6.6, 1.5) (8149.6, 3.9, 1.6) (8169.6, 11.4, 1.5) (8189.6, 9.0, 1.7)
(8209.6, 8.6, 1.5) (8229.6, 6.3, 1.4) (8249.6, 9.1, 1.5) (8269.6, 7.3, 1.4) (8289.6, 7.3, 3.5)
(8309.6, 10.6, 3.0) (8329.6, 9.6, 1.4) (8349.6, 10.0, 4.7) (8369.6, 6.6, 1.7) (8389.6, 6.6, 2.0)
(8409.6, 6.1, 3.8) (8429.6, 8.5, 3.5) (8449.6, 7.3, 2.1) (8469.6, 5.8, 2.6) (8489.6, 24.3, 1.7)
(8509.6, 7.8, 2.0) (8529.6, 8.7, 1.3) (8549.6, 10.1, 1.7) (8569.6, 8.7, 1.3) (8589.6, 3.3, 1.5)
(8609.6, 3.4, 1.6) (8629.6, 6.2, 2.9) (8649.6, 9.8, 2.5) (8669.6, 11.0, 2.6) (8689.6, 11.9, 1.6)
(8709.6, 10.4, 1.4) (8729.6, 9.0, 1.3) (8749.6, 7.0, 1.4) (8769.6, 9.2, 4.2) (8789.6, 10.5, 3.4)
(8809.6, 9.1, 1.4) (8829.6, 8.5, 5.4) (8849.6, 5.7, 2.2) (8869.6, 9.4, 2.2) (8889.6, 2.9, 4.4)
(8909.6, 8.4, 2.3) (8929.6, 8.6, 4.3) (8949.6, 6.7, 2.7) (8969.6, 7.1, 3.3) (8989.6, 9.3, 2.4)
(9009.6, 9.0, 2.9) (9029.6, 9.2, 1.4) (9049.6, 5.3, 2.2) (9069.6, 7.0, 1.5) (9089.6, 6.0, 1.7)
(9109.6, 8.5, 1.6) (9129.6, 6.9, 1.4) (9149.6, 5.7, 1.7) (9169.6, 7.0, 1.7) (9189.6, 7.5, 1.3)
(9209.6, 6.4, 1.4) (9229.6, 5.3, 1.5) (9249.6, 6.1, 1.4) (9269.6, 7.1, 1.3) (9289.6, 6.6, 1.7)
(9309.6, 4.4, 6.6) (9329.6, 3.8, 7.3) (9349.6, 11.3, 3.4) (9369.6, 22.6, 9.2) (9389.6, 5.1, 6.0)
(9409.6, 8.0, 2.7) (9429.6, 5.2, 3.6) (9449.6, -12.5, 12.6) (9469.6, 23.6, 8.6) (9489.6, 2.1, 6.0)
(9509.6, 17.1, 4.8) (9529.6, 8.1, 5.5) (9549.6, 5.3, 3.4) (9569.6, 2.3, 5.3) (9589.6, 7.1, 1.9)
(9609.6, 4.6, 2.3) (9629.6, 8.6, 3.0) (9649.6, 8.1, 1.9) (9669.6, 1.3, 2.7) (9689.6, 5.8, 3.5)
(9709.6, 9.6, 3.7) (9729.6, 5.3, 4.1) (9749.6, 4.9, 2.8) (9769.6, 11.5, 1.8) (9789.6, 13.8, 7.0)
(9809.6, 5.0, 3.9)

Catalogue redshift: 0.293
